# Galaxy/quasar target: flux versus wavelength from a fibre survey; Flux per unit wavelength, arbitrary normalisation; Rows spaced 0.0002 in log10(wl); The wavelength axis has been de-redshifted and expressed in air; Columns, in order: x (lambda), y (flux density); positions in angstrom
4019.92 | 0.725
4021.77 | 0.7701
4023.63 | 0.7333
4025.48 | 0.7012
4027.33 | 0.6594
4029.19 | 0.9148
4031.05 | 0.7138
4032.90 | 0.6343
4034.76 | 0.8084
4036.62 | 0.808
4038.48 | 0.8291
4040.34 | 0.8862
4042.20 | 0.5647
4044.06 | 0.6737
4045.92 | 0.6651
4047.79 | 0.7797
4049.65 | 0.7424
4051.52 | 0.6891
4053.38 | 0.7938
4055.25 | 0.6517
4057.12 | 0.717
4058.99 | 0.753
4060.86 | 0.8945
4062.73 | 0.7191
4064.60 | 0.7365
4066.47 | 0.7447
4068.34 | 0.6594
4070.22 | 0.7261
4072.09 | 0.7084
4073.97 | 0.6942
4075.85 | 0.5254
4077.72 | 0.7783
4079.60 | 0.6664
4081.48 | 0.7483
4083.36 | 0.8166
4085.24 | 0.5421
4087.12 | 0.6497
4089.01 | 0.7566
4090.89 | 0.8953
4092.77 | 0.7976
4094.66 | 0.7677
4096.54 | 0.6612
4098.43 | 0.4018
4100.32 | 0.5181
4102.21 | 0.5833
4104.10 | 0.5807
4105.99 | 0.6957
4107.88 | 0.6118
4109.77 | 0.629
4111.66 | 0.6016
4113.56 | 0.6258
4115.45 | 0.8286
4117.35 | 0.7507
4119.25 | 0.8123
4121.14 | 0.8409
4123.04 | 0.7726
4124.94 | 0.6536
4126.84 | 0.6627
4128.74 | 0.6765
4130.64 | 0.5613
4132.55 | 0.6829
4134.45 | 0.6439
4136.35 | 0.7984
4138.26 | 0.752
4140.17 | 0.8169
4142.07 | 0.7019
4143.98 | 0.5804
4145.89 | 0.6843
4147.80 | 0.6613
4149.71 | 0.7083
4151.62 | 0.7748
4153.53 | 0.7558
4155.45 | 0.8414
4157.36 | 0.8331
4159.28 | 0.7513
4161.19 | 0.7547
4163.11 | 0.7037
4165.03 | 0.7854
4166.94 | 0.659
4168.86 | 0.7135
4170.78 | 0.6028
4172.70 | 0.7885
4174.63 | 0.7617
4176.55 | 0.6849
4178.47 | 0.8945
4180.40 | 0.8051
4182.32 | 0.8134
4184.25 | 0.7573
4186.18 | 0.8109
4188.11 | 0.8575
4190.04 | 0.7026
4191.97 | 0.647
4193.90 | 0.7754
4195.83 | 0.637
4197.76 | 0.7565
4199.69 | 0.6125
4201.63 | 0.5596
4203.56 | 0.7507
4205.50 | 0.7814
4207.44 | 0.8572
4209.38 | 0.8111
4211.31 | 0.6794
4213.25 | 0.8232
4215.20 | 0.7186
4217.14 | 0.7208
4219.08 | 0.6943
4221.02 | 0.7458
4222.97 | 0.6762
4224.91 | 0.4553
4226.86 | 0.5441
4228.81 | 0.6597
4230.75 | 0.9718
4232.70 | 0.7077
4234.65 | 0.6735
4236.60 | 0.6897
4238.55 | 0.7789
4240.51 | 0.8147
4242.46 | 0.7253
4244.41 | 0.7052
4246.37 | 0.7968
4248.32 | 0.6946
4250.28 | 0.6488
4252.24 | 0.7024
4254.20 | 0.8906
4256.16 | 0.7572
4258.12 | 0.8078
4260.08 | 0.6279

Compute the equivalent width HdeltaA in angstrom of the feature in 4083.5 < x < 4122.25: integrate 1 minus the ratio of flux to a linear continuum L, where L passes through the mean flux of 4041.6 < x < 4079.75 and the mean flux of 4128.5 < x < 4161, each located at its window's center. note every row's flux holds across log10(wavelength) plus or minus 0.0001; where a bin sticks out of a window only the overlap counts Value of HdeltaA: 1.9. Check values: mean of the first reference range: 0.711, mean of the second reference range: 0.721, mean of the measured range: 0.681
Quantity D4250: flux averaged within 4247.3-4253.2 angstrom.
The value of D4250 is 0.683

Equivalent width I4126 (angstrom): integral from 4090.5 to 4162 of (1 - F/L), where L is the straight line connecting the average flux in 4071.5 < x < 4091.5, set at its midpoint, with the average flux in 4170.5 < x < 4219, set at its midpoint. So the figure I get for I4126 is 2.0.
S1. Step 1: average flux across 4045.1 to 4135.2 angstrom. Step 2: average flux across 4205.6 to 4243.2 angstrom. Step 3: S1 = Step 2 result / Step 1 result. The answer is 1.04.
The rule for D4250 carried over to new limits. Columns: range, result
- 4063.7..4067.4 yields 0.741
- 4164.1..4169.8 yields 0.72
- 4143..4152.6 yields 0.682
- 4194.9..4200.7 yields 0.668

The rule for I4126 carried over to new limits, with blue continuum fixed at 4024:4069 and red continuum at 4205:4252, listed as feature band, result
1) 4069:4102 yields 2.4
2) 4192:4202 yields 0.7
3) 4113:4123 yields -0.6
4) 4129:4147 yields 1.0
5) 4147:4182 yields -1.0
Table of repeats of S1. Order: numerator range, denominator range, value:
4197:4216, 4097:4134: 1.12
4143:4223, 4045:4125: 1.05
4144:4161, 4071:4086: 1.08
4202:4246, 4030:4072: 0.99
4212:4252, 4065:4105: 1.05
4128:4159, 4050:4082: 1.00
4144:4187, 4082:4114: 1.14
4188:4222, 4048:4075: 0.99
